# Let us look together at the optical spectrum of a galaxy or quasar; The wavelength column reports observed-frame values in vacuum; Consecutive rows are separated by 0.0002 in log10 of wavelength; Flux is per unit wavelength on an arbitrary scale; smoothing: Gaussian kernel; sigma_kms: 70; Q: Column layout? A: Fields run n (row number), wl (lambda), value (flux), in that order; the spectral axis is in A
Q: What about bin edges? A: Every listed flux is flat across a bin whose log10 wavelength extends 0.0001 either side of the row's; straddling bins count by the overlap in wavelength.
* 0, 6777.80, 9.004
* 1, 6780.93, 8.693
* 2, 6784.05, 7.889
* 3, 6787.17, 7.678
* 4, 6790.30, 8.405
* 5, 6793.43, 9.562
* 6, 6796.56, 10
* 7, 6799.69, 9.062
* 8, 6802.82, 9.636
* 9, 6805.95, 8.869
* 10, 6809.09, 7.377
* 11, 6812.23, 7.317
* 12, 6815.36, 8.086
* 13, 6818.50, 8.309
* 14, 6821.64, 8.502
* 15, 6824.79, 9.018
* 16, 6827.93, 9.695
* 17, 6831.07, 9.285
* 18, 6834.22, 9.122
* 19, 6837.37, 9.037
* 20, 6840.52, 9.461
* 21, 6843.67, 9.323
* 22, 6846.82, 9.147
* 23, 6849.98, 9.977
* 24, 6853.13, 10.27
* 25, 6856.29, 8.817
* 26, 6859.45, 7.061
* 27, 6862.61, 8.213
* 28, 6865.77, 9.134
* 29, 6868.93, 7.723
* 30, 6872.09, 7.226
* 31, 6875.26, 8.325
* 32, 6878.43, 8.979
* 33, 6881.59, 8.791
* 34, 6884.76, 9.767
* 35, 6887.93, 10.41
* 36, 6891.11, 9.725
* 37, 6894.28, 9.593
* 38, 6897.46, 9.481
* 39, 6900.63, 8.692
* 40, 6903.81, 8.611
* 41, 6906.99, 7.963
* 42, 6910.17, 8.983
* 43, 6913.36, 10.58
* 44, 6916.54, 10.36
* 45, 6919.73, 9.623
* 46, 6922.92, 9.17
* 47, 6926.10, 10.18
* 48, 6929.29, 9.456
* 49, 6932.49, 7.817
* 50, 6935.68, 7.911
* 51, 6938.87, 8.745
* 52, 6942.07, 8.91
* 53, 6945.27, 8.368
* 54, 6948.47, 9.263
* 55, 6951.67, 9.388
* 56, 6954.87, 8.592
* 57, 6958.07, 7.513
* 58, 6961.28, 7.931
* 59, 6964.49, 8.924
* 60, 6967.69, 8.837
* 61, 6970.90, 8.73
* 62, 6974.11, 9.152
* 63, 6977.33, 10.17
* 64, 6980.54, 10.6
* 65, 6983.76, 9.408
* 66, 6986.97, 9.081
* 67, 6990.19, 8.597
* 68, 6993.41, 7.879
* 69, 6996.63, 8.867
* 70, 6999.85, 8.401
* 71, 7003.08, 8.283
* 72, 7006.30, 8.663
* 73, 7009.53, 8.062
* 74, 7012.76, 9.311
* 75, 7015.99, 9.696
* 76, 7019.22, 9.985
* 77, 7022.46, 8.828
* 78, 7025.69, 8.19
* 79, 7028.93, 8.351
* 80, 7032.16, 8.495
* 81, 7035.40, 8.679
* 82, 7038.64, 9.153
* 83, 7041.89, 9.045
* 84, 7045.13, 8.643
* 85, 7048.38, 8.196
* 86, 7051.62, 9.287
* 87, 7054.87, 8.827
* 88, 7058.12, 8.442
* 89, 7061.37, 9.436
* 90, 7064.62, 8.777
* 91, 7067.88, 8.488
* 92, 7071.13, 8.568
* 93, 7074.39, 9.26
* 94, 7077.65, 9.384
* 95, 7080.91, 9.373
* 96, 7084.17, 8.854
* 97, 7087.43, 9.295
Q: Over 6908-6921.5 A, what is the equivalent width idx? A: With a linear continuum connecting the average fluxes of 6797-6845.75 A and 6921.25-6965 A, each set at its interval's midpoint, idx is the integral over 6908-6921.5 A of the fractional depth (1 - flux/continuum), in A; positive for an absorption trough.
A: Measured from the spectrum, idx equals -1.6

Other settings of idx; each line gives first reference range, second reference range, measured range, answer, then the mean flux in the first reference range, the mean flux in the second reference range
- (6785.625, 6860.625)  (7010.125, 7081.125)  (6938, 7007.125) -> 0.50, 8.89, 8.91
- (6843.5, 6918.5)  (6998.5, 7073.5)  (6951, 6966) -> 0.85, 9.05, 8.78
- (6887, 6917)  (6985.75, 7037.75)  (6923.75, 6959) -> 1.43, 9.38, 8.71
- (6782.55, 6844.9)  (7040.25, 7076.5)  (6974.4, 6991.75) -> -1.44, 8.78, 8.82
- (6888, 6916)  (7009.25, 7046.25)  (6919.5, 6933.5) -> -0.06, 9.31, 8.9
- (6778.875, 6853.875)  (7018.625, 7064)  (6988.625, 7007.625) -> 0.80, 8.89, 8.8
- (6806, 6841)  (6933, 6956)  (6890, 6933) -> -3.23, 8.64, 8.7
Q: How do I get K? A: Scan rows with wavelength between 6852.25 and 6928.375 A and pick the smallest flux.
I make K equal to 7.061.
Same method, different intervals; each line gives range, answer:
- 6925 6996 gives 7.513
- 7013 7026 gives 8.19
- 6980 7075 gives 7.879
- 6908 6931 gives 8.983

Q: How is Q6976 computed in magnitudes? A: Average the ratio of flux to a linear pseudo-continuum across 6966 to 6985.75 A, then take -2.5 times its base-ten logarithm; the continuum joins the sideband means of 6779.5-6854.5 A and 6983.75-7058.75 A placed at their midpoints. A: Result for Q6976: -0.08 mag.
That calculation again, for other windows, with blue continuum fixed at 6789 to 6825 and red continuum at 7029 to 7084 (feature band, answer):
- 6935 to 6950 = 0.01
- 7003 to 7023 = -0.03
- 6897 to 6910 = 0.01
